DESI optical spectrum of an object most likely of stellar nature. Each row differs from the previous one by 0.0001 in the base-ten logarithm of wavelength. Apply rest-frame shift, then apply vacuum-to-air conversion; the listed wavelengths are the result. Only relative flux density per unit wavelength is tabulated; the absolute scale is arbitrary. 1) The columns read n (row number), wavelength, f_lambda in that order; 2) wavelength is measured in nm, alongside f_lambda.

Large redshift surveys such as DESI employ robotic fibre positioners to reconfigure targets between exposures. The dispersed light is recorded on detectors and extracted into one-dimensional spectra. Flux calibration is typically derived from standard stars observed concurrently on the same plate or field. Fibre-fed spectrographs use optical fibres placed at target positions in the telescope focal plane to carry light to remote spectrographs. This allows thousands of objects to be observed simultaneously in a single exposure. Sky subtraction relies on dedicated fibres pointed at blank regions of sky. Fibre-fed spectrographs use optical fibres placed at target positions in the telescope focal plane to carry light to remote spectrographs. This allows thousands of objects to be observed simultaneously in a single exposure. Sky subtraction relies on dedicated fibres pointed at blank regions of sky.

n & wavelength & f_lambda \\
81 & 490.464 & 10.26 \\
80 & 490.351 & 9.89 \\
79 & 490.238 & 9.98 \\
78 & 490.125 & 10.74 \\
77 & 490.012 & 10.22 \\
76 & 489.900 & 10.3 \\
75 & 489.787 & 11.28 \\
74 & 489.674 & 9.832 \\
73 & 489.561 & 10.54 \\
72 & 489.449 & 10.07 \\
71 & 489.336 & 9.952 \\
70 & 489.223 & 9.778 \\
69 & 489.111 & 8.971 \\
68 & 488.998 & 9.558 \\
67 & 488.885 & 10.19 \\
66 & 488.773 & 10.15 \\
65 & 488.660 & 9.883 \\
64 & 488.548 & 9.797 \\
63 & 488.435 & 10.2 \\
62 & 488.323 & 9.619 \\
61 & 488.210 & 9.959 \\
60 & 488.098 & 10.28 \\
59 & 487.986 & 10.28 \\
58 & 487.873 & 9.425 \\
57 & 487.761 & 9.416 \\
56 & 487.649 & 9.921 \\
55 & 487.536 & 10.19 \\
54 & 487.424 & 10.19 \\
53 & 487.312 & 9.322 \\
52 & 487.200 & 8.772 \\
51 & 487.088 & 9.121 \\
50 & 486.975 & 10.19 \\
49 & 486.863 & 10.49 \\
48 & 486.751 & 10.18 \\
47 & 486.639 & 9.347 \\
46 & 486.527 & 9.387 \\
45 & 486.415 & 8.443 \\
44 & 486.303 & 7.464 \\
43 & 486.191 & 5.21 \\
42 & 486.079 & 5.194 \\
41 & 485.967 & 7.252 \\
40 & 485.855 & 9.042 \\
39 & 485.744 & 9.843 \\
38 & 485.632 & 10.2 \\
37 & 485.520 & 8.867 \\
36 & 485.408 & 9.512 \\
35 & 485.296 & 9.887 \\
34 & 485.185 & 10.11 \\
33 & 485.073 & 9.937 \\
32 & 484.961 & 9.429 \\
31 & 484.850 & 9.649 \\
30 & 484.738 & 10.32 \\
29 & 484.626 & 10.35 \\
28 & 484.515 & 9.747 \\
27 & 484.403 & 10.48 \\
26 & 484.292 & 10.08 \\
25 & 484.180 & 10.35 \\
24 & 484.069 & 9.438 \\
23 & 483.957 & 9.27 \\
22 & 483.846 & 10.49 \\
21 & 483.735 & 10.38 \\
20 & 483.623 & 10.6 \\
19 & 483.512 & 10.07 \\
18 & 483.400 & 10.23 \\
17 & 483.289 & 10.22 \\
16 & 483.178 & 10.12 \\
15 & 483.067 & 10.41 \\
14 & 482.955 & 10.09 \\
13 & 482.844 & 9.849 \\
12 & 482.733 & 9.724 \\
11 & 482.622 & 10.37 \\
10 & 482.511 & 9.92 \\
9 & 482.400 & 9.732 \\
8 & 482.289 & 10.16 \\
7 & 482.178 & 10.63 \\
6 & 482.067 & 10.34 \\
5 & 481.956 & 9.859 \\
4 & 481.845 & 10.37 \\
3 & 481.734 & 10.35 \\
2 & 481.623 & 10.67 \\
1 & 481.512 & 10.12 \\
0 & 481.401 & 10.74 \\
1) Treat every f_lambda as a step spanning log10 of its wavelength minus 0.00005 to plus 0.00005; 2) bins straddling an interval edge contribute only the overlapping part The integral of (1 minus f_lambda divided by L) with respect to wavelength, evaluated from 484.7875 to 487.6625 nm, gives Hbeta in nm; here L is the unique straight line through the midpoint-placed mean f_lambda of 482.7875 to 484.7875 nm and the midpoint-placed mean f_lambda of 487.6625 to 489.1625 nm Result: 0.25 nm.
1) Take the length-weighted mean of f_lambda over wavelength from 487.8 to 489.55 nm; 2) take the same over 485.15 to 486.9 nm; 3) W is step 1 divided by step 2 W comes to 1.13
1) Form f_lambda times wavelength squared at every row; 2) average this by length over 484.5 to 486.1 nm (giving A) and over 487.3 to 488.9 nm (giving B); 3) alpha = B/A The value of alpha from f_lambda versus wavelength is 1.07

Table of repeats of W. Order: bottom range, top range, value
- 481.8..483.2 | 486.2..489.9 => 0.96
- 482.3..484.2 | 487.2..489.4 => 0.97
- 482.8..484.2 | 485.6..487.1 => 0.85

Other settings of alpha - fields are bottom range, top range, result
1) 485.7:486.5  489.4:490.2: 1.41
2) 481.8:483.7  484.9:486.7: 0.87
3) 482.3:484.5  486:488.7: 0.93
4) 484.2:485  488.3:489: 1.01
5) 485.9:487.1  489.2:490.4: 1.24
